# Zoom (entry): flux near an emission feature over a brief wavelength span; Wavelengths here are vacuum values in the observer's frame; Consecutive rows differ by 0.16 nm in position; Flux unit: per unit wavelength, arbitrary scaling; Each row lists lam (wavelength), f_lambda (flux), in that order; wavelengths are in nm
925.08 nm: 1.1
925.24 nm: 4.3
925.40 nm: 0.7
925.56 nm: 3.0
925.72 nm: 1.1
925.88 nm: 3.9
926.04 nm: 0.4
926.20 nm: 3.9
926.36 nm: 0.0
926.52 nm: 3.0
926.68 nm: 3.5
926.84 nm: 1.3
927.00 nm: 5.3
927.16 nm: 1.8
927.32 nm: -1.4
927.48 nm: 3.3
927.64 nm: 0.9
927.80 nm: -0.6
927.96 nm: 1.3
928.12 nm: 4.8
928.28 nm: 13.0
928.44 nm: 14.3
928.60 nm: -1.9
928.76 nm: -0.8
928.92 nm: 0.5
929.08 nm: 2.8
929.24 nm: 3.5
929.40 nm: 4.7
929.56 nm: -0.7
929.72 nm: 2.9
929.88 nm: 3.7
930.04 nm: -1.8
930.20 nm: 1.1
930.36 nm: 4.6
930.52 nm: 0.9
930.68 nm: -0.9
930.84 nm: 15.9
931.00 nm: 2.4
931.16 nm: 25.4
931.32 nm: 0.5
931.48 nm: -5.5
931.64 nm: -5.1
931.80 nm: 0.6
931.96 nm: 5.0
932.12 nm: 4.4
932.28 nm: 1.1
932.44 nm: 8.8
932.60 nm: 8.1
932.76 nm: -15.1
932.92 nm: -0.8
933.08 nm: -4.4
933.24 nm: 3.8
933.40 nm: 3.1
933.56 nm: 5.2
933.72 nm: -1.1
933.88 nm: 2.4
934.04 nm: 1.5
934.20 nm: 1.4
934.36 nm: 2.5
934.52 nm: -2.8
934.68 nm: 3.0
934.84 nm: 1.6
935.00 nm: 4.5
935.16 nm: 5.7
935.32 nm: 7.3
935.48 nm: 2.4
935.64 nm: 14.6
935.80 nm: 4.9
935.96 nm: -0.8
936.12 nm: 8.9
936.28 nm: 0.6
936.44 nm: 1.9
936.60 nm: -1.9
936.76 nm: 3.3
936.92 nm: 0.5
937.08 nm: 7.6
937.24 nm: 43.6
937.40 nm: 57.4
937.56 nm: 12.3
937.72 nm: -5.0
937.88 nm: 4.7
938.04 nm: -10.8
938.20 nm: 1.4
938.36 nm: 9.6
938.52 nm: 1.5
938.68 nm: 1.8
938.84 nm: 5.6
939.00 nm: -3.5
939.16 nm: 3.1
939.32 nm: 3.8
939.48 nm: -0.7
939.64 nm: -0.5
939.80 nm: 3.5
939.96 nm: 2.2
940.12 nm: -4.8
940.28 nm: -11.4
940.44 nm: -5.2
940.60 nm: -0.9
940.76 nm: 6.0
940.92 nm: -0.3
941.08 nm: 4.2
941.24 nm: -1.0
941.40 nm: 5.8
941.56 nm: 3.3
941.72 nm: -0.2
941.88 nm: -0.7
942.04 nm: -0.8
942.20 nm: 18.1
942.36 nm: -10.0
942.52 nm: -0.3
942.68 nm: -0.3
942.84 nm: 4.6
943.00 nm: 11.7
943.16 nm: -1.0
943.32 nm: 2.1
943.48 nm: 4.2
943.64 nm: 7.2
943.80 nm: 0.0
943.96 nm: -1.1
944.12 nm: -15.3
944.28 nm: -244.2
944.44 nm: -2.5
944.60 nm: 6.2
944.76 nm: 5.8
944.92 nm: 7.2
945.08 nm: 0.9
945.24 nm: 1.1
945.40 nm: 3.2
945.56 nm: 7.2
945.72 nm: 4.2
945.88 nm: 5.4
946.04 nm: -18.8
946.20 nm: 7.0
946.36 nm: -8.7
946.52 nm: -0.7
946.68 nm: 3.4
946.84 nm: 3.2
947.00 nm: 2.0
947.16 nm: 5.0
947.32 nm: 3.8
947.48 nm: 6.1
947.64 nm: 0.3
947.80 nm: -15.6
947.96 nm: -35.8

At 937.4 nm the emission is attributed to [O III] 5007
